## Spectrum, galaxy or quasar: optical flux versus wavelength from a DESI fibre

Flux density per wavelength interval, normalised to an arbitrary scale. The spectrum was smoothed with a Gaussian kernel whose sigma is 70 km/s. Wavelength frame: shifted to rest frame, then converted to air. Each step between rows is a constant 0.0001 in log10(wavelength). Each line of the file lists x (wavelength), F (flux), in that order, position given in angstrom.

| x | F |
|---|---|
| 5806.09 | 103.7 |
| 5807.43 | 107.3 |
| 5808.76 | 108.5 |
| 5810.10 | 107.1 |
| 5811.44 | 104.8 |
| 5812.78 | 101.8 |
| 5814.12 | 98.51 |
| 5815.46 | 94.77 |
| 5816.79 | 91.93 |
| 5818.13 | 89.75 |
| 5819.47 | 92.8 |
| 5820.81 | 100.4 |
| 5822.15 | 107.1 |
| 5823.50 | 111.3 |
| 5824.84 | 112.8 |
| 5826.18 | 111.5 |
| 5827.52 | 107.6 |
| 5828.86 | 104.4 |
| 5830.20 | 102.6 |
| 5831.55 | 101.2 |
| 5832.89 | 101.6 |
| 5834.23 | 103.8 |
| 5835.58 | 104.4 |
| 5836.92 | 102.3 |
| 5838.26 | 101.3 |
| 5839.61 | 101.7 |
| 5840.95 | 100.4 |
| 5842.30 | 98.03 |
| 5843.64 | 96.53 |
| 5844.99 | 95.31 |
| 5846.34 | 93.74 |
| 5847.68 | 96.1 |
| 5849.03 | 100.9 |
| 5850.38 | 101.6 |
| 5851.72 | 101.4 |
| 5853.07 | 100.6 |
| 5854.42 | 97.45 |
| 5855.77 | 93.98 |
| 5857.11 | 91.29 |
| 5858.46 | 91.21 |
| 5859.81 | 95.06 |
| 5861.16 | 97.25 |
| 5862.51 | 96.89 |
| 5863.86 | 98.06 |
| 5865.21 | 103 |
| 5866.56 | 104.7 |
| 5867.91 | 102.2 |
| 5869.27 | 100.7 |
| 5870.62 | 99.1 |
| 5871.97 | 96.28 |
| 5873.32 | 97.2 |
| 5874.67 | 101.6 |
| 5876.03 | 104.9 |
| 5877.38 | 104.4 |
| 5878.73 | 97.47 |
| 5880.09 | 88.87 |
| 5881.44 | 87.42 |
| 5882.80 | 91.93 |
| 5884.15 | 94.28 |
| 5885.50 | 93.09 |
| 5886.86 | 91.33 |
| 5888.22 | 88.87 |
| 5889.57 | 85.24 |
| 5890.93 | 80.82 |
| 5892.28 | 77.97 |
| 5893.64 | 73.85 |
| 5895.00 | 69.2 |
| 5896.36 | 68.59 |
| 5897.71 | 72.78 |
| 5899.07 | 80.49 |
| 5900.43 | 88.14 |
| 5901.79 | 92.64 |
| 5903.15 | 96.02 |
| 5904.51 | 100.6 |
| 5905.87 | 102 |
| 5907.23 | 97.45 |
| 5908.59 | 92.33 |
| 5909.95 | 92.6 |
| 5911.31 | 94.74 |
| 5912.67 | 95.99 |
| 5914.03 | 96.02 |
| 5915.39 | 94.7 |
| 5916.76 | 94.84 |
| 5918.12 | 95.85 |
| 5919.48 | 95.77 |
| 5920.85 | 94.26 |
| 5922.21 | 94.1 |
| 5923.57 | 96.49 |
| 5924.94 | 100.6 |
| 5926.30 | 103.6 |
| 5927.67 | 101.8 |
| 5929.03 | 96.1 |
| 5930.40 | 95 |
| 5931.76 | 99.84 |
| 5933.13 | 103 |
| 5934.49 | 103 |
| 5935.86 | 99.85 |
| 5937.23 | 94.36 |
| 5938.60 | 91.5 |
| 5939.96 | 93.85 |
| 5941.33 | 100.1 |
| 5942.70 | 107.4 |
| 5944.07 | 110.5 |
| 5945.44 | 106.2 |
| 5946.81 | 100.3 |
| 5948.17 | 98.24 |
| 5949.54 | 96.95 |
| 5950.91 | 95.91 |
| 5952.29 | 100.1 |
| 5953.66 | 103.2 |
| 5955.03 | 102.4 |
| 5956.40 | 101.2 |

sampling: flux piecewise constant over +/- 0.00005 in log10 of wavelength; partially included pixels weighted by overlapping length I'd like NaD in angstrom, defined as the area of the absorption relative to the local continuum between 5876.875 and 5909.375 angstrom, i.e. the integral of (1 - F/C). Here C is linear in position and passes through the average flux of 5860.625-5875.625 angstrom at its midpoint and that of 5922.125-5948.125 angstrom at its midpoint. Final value 3.8 angstrom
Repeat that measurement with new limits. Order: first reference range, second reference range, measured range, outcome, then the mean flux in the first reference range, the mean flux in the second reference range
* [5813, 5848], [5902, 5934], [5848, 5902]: 3.52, 101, 97.1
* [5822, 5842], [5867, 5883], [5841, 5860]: 0.93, 105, 97.9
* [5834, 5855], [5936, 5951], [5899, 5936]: 1.17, 99.6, 99.8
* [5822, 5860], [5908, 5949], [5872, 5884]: 0.38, 101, 98.1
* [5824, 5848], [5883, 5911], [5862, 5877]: -1.07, 102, 87.1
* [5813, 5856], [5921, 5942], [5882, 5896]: 2.11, 101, 98.1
